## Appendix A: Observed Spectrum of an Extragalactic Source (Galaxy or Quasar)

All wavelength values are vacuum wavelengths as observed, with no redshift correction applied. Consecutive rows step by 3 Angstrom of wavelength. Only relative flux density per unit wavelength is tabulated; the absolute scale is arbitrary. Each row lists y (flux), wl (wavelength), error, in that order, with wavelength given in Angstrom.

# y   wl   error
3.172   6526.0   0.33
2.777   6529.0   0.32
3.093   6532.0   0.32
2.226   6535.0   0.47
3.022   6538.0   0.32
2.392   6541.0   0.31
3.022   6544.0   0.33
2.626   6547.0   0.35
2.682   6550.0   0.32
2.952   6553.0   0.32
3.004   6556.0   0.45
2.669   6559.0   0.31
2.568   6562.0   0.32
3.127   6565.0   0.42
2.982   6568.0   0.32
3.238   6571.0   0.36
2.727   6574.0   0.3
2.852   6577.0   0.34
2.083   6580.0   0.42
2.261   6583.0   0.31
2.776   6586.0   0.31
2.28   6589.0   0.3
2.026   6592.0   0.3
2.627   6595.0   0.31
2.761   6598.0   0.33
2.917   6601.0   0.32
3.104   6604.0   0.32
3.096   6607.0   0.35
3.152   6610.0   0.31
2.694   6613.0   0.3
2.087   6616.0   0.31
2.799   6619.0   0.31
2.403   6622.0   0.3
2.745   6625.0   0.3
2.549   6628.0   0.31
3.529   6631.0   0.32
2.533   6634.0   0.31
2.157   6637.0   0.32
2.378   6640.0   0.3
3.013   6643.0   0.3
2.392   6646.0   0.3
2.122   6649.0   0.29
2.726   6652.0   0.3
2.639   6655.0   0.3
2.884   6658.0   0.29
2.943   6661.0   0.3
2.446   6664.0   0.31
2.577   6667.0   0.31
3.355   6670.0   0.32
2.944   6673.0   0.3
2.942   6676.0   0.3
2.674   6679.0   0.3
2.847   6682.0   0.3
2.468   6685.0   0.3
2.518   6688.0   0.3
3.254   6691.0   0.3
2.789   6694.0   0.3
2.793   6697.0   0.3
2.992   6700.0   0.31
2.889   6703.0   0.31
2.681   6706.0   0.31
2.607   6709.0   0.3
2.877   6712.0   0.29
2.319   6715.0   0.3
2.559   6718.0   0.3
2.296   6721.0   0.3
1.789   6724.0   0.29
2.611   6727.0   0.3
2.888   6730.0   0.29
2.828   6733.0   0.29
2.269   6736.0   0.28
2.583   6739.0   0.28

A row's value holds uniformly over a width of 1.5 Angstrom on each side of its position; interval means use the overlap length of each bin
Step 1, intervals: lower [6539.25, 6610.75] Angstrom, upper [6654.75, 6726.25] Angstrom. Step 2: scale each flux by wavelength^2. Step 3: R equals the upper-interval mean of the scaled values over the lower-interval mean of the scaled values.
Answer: 1.02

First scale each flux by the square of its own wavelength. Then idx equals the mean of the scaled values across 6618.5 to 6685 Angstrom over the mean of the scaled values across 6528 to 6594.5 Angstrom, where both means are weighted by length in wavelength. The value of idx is 1.0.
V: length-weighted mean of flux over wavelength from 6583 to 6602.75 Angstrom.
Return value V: 2.55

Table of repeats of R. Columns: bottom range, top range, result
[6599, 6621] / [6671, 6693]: 1.02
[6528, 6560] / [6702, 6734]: 0.98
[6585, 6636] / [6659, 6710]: 1.06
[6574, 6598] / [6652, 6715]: 1.17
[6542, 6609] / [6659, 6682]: 1.07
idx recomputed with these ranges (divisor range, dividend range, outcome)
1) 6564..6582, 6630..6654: 0.94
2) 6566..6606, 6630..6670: 1.01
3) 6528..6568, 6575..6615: 0.97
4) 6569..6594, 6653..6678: 1.14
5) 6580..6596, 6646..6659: 1.11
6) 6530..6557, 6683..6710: 1.05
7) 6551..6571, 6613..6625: 0.88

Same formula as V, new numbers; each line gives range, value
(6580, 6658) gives 2.62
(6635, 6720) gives 2.7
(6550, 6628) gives 2.71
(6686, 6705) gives 2.86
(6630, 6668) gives 2.63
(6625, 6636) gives 2.82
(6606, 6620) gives 2.75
